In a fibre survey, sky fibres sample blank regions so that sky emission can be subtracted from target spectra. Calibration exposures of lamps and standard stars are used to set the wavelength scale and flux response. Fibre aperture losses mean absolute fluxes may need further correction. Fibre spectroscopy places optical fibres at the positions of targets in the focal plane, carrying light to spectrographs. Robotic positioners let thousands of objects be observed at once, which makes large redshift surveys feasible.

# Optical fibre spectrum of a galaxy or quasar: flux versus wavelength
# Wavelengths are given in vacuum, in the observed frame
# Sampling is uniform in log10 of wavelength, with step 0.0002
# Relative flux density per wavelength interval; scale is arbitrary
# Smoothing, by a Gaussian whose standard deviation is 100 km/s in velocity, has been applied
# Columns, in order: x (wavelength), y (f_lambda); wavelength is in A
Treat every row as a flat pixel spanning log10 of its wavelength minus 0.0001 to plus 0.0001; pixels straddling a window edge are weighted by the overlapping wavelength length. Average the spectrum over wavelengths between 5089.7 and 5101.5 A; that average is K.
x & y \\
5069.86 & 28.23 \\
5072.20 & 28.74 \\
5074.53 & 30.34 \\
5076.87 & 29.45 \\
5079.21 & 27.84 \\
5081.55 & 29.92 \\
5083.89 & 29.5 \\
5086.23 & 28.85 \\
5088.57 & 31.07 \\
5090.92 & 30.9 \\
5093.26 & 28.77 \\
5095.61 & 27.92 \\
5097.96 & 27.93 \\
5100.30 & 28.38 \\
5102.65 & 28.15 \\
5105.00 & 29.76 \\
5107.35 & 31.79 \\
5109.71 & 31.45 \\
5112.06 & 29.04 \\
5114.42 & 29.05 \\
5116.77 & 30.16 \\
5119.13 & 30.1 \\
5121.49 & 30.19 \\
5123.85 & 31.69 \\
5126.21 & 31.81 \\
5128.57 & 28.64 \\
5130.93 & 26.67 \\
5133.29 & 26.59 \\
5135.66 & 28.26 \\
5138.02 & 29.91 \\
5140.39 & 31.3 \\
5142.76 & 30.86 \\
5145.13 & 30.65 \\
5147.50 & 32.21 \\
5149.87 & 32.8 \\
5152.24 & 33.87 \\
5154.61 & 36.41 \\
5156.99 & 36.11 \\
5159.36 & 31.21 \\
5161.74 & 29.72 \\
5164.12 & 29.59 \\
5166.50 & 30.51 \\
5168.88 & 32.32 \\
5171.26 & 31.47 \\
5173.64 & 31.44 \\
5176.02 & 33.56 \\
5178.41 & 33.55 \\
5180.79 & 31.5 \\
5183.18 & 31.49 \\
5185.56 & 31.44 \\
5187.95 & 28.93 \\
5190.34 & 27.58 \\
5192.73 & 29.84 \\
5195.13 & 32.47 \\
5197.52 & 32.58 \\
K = 28.8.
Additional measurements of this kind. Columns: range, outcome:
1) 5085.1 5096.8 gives 29.5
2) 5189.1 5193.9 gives 28.7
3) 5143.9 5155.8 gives 33.2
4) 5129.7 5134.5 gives 26.7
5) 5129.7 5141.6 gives 28.6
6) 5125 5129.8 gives 30.2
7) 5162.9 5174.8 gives 31.1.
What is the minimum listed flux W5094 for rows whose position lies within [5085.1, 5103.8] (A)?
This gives 27.92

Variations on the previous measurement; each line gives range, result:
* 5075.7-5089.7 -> 27.84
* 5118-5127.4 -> 30.1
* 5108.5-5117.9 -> 29.04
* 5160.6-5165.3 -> 29.59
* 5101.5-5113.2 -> 28.15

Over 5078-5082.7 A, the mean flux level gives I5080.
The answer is 28.9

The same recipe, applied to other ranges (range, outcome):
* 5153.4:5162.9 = 33.4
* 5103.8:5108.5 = 30.8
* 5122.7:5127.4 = 31.8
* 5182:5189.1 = 30.7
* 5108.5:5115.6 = 29.8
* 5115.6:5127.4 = 30.8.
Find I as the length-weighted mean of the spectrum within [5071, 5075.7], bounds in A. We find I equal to 29.5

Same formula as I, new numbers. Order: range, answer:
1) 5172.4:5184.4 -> 32.3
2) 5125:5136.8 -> 28.4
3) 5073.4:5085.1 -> 29.4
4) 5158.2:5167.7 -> 30.2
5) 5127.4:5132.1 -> 27.7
